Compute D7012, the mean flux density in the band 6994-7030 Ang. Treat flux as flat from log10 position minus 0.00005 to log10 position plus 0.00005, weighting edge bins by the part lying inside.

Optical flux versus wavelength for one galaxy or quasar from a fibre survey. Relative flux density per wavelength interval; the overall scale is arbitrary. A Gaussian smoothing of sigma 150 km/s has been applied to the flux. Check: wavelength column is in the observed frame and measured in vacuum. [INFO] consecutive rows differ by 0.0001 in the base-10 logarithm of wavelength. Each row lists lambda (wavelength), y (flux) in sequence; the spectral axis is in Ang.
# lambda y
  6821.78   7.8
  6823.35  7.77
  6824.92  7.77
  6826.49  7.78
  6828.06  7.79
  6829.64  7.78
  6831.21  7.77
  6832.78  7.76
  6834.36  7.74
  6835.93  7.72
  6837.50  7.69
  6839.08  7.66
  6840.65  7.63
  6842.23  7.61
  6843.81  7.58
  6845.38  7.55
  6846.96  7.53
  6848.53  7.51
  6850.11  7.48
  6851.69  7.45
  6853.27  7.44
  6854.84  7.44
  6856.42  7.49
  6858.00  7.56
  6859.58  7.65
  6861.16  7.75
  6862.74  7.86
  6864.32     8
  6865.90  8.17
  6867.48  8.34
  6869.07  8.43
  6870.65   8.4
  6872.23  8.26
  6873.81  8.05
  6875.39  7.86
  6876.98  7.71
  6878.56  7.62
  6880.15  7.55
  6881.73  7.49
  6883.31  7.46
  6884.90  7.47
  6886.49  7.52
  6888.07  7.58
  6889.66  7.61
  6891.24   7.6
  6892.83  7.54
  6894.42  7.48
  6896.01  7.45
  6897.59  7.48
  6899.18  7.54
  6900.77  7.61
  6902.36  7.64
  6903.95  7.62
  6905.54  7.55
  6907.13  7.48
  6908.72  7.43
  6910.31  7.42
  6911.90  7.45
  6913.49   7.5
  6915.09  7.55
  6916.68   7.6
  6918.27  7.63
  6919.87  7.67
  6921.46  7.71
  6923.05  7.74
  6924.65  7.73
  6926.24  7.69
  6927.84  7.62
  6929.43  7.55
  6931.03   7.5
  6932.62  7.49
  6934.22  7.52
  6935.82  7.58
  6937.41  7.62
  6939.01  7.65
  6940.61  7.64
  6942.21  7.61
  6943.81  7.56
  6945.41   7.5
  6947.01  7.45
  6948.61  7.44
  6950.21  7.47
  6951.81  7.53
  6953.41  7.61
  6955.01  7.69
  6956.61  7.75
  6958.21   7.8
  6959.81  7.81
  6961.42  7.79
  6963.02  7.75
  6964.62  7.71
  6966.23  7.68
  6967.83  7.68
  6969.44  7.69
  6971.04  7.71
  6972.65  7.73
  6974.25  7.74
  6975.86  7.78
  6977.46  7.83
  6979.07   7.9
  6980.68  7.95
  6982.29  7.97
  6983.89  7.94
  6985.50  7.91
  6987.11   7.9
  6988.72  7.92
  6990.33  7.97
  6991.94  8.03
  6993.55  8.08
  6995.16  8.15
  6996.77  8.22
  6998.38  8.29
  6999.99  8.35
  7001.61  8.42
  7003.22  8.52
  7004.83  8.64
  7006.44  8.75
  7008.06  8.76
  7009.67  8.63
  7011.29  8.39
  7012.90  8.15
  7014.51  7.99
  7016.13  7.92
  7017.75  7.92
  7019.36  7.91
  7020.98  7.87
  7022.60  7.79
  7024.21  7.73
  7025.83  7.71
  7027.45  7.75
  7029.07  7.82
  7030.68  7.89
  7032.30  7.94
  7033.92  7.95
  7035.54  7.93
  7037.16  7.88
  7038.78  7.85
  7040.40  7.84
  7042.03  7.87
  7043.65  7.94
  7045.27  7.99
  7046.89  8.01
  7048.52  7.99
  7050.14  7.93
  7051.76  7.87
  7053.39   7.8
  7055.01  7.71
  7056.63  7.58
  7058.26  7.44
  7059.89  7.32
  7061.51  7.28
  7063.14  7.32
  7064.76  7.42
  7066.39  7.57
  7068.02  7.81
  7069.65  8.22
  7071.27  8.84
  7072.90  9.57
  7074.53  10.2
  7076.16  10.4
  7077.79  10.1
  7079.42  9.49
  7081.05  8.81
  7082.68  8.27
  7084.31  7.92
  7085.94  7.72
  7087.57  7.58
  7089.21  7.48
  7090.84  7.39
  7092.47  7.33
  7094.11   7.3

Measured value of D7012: 8.17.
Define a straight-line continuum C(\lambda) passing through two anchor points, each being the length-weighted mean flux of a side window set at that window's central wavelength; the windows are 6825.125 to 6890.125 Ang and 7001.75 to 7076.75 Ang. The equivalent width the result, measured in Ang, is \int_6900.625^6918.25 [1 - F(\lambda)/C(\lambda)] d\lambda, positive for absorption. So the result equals 0.7 Ang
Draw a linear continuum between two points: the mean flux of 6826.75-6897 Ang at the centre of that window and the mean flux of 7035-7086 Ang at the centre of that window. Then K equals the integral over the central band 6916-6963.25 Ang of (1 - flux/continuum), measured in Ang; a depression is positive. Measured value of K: 1.64 Ang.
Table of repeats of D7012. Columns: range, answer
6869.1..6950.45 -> 7.61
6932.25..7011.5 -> 7.89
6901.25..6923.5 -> 7.57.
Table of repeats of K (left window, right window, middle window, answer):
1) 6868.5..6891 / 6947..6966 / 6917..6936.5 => 0.22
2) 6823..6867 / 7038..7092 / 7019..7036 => 0.45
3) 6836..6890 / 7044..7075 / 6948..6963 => 0.33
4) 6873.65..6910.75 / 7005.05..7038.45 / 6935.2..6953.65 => 0.49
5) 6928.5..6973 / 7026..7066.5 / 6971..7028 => -2.78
